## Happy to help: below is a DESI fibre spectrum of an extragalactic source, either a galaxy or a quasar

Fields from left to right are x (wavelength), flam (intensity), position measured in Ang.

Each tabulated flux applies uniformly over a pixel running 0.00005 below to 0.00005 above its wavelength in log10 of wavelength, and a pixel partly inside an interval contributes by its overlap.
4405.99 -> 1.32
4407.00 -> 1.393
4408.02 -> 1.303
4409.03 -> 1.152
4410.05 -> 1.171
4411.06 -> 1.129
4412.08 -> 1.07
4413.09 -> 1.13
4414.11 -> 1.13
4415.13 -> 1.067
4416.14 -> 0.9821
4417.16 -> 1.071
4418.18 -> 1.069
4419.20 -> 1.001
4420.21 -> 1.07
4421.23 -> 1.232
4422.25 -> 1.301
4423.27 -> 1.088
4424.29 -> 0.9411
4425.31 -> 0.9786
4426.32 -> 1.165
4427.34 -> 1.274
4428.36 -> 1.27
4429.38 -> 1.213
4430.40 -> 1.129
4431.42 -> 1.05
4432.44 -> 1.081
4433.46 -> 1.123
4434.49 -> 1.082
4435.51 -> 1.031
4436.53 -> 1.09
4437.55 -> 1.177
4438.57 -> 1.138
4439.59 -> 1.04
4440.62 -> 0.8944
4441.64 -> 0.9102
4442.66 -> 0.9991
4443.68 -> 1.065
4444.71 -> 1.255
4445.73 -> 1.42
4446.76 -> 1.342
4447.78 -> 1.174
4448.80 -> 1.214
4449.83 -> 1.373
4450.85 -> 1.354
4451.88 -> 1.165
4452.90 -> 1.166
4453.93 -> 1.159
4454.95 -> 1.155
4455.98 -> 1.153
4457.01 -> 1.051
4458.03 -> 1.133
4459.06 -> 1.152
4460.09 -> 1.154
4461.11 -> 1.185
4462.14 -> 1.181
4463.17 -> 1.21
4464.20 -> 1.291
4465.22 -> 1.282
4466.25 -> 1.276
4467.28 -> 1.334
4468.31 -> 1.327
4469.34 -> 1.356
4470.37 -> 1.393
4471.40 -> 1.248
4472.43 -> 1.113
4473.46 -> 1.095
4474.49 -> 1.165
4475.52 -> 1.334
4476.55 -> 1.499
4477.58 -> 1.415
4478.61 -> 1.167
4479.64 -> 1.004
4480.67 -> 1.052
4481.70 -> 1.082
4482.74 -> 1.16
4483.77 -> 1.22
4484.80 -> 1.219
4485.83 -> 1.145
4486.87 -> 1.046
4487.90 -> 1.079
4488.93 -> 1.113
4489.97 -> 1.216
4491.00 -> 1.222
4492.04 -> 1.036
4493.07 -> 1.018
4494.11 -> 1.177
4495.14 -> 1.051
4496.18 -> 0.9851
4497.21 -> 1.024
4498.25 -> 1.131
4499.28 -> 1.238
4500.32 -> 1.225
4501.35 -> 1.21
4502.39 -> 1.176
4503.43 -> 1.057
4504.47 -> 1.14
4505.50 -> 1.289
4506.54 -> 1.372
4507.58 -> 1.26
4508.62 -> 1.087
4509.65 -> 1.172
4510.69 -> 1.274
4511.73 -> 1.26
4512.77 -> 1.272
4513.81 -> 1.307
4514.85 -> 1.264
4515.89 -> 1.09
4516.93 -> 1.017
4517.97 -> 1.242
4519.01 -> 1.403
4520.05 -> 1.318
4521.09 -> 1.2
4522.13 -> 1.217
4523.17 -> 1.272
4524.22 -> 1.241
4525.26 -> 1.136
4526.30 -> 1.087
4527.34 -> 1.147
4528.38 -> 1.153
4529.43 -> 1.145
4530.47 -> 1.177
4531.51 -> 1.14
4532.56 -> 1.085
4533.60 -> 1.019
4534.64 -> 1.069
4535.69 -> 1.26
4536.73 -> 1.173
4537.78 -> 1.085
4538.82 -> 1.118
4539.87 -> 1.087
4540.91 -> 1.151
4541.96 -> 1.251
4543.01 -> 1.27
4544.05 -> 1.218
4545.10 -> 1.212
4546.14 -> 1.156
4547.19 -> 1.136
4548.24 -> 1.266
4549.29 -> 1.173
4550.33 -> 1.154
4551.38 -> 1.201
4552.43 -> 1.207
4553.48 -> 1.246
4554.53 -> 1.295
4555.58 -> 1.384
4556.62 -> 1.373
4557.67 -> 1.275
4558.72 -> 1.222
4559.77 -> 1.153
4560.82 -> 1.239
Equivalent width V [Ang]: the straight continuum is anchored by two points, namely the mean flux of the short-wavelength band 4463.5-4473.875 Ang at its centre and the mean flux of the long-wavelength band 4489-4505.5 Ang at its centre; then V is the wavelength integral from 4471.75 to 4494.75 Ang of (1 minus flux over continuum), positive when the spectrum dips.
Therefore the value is 0.73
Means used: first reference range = 1.27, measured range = 1.16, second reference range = 1.13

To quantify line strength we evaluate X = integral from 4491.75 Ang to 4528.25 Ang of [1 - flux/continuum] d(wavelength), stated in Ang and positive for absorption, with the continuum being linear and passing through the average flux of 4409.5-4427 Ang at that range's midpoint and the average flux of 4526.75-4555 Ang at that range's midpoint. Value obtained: -1.02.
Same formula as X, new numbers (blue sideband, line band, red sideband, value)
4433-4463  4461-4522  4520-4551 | -2.1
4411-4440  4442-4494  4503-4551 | -2.6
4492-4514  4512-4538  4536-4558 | 0.2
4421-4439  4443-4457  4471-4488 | -0.9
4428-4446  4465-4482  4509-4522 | -1.2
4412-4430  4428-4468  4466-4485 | 0.3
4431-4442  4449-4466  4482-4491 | -1.6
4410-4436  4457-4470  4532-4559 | -1.1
